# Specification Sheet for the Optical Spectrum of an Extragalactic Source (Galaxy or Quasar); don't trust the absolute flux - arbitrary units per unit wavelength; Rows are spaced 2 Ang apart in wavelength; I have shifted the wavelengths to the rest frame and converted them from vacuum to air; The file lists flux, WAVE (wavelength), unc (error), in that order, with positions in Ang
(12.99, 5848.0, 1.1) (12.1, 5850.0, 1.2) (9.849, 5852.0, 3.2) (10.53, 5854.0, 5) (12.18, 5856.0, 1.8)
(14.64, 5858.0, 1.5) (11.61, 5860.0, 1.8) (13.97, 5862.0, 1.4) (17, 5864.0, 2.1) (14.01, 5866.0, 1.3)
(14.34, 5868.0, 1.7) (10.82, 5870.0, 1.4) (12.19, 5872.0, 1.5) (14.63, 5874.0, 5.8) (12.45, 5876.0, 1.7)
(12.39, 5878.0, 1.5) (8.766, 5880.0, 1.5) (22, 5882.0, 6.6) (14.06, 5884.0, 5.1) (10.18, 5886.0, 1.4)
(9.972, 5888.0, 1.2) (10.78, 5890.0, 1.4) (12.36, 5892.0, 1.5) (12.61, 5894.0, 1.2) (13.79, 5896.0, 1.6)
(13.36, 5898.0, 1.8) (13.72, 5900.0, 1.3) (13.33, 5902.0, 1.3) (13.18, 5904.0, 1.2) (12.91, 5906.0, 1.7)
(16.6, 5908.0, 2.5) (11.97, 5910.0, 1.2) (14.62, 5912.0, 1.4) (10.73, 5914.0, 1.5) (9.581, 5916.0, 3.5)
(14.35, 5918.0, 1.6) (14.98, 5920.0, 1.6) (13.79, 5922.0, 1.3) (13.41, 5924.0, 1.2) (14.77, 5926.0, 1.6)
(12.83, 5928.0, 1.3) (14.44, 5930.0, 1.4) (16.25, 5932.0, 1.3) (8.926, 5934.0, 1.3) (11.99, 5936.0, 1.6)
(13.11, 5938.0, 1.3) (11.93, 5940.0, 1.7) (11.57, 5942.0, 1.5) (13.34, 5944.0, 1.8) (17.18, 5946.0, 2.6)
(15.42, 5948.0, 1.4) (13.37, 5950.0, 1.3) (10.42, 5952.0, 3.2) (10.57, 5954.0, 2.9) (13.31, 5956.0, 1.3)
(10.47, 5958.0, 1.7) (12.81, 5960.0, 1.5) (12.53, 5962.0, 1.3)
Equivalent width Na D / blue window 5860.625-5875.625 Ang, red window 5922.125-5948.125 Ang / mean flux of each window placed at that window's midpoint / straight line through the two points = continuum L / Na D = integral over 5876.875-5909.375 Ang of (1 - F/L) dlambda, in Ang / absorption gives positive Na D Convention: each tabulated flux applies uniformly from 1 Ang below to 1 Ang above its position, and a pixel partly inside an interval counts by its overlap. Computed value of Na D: 1.2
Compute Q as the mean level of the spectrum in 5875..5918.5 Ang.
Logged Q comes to 12.9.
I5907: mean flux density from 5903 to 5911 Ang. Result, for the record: 13.7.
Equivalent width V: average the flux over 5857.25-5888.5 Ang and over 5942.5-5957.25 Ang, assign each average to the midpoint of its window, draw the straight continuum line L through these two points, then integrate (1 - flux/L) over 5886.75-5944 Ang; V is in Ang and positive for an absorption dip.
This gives 1.66 Ang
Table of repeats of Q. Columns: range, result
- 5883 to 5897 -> 12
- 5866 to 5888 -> 13.1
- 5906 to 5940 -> 13.2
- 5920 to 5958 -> 13.1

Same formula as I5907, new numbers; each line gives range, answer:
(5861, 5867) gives 15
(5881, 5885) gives 18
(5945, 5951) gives 15.3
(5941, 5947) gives 14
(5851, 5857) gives 10.9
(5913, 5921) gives 12.4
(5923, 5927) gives 14.1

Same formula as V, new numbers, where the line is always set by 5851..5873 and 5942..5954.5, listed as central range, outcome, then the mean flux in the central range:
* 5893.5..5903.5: -0.3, 13.4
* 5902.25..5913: -0.6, 13.8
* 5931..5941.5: 0.7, 12.4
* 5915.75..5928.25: -0.4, 13.6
